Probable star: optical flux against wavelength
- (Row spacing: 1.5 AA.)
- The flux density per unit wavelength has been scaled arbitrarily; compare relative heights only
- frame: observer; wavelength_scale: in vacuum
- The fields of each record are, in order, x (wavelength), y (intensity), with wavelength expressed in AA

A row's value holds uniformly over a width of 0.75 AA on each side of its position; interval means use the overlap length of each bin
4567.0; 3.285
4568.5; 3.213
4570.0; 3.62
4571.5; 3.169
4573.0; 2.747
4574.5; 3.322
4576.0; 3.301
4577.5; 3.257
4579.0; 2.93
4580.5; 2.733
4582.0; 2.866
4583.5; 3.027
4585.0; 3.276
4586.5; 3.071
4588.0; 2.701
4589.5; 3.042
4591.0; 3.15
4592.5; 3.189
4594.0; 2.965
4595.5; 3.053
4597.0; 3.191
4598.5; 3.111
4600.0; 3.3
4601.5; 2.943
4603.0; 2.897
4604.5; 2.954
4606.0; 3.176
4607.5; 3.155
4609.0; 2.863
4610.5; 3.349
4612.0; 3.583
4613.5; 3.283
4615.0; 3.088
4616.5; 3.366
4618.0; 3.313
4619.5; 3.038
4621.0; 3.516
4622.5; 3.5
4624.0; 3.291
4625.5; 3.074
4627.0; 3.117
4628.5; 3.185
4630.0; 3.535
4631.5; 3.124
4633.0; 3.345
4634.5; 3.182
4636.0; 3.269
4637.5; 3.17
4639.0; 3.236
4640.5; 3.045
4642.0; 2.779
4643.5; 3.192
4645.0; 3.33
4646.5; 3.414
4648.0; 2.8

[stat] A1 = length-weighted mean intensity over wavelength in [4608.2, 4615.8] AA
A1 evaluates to 3.23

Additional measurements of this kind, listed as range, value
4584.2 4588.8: 3.02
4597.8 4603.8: 3.06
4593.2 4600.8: 3.12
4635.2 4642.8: 3.1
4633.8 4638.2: 3.21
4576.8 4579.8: 3.08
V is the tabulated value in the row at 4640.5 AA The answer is 3.045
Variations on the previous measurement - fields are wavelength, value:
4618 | 3.313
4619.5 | 3.038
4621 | 3.516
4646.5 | 3.414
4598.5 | 3.111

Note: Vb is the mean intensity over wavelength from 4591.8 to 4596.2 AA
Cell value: 3.07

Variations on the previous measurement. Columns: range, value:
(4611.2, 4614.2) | 3.43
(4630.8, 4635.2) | 3.22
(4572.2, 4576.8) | 3.13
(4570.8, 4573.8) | 2.96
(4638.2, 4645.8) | 3.12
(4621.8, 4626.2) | 3.29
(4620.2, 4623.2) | 3.5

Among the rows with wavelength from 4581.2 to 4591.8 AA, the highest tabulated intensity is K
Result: 3.276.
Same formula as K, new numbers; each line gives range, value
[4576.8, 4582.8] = 3.257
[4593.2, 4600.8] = 3.3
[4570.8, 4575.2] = 3.322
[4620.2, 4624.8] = 3.516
